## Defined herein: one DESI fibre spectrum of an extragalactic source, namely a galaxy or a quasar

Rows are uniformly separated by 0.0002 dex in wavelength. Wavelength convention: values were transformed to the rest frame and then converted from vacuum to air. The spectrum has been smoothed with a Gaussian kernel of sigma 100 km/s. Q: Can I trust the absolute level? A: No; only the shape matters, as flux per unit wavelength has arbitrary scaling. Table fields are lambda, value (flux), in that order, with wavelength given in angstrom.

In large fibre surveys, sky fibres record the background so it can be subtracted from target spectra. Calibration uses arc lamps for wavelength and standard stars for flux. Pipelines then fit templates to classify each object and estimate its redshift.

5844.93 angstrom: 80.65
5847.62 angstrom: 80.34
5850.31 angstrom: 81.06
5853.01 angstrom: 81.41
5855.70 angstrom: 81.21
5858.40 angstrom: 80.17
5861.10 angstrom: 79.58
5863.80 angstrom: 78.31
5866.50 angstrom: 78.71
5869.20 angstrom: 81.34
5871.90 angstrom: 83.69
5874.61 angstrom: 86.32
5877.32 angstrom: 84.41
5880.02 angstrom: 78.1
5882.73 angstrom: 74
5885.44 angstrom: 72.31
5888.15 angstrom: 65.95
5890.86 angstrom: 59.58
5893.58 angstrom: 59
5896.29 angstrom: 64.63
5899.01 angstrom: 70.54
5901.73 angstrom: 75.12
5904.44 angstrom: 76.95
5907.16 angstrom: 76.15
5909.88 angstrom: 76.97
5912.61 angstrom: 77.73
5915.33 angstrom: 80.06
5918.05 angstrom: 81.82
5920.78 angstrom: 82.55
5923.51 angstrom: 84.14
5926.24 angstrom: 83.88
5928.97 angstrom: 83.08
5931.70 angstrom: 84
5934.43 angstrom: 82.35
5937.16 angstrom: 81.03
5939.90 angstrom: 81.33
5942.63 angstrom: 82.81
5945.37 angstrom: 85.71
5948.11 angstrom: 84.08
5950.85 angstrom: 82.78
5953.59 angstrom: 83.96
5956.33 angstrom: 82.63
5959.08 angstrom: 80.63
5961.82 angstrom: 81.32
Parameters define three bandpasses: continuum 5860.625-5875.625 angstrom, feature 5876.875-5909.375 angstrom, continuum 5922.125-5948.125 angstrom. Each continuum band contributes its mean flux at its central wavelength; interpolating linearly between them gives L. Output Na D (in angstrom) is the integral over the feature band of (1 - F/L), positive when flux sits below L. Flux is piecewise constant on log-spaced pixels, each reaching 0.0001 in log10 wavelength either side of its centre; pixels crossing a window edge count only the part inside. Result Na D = 4.3 angstrom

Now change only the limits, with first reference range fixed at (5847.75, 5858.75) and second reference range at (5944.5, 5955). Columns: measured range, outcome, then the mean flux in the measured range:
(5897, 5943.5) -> 1.9 angstrom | 79.8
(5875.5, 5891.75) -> 1.7 angstrom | 73.2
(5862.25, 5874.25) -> 0.1 angstrom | 81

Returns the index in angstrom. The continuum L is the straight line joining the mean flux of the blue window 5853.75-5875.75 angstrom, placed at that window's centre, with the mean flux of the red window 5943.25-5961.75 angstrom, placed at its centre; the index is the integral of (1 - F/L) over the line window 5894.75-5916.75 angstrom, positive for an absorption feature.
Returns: 1.99 angstrom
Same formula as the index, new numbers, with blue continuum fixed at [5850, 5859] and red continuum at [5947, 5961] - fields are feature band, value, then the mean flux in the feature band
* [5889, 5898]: 2.2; 61.7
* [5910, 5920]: 0.3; 79.6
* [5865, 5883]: 0.0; 81.3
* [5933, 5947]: 0.0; 82.7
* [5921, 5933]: -0.2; 83.6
